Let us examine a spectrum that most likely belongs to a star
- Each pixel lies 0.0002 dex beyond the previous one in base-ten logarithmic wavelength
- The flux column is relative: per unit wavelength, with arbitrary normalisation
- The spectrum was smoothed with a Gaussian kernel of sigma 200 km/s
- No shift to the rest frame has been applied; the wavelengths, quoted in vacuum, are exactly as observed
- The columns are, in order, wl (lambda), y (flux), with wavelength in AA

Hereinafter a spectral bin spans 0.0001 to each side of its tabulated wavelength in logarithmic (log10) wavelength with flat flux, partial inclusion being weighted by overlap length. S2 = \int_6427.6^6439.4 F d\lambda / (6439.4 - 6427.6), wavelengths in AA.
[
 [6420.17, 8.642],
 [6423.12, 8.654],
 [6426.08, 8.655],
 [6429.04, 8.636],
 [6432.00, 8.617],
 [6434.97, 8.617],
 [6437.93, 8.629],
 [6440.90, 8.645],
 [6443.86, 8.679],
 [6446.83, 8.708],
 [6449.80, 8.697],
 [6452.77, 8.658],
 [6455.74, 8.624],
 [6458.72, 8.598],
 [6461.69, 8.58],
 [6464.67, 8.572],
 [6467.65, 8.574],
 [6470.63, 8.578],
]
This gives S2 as 8.62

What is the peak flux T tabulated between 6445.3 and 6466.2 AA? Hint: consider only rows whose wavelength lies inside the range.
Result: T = 8.708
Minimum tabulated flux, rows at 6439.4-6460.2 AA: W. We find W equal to 8.598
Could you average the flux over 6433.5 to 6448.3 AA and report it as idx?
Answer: 8.66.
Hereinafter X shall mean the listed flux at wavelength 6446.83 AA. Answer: 8.708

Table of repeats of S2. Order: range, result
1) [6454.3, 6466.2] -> 8.59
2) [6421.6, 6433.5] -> 8.64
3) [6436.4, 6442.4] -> 8.65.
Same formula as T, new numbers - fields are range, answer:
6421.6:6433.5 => 8.655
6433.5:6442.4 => 8.645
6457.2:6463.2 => 8.598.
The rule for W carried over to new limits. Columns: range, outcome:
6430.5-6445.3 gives 8.617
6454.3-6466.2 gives 8.572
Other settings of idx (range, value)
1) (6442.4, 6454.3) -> 8.69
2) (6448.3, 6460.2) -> 8.64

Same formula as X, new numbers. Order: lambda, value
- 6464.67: 8.572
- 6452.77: 8.658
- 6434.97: 8.617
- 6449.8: 8.697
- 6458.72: 8.598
